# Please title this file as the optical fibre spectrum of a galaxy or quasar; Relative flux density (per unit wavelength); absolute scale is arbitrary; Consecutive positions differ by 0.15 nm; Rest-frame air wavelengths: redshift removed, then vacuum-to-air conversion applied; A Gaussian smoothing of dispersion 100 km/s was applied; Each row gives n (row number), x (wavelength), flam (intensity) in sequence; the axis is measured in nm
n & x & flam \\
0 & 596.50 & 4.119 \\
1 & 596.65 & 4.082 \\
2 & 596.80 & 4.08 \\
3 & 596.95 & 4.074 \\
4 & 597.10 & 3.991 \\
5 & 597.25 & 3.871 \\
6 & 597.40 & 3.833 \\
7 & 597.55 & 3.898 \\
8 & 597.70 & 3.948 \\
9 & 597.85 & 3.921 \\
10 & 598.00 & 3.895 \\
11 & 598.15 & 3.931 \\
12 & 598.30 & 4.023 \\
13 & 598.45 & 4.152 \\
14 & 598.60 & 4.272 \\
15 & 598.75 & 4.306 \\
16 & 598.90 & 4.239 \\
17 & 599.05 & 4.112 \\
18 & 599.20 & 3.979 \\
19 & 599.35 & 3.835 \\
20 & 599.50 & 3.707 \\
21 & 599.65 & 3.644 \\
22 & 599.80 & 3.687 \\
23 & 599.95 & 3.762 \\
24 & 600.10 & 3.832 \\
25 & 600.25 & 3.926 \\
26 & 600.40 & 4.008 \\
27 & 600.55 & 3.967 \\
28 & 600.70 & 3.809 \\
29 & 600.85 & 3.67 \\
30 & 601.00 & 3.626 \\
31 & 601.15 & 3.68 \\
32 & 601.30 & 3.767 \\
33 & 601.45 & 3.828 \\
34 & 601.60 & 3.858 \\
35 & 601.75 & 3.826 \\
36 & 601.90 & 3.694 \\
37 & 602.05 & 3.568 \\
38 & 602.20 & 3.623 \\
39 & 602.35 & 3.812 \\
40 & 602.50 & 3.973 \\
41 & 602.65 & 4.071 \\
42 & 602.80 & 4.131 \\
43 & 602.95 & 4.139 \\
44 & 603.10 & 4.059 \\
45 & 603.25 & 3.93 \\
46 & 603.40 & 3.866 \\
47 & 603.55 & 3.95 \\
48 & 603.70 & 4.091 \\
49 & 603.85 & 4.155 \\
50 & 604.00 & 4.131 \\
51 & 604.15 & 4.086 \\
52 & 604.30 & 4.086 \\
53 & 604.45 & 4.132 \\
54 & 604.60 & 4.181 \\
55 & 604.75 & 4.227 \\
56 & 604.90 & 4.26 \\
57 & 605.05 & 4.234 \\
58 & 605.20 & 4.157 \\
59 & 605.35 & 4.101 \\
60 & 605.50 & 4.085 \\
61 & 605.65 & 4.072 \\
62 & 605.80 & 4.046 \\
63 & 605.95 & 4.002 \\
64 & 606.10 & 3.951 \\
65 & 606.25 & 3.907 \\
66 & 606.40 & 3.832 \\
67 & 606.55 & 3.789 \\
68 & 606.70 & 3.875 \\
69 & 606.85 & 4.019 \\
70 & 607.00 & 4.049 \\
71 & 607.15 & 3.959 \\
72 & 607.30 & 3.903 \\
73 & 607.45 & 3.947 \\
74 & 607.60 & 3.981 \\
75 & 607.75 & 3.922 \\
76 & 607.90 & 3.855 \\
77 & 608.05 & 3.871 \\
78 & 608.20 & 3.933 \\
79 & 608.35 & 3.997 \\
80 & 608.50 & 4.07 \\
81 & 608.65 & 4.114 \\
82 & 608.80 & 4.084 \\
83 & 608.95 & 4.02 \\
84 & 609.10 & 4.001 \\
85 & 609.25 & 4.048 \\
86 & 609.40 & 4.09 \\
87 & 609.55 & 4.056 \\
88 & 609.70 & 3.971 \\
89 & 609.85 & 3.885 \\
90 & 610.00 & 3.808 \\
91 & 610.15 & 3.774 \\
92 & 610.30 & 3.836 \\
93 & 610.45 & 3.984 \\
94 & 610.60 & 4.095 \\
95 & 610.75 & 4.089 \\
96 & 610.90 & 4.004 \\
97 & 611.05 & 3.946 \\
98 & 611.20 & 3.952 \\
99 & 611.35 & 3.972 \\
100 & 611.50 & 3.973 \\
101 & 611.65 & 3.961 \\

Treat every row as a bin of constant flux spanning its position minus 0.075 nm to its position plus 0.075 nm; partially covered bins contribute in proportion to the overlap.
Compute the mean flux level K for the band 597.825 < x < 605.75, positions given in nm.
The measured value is 3.96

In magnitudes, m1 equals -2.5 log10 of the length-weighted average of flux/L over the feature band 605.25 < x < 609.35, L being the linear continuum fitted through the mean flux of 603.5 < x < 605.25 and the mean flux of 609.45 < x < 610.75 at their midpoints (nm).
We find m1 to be 0.016 mag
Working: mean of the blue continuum 4.14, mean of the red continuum 3.94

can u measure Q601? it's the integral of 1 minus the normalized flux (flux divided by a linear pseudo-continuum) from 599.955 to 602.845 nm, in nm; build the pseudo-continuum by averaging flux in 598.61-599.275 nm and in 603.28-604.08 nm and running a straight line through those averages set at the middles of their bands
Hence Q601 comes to 0.20 nm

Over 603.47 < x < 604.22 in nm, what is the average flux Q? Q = 4.08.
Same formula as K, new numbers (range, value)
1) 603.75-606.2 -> 4.12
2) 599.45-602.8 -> 3.8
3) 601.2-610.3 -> 3.98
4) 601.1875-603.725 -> 3.89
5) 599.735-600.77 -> 3.86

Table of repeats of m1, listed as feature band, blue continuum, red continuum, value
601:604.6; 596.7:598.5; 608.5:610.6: 0.01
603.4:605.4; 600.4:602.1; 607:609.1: -0.07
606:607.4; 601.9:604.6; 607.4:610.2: 0.02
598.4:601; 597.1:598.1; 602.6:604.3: 0.01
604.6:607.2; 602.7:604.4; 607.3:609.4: 0.00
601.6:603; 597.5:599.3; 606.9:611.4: 0.04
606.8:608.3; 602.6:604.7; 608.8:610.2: 0.02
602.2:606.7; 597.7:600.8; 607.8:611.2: -0.02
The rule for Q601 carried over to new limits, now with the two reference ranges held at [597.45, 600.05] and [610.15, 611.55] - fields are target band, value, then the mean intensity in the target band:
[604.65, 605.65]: -0.05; 4.17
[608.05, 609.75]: -0.03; 4.03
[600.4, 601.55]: 0.05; 3.78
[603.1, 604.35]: -0.02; 4.04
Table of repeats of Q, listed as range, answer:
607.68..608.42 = 3.92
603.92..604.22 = 4.11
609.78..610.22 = 3.82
